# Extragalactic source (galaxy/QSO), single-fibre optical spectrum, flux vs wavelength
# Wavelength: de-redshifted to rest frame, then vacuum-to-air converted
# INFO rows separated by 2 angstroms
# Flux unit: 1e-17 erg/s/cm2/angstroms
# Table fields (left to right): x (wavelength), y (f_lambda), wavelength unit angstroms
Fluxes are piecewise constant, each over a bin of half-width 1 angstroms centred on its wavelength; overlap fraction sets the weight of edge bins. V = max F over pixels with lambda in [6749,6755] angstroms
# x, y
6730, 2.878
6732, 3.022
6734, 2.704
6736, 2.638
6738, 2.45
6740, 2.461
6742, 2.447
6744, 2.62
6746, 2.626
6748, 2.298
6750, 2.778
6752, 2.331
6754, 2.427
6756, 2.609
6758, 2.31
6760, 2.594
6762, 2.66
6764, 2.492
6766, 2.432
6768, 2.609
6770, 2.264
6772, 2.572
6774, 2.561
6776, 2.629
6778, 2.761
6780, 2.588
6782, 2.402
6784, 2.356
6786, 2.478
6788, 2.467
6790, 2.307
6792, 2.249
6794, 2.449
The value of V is 2.778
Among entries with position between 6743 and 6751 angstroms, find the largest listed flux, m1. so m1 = 2.778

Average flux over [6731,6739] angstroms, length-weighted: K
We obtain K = 2.7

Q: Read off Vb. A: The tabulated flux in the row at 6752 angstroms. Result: 2.331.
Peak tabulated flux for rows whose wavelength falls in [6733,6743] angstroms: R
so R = 2.704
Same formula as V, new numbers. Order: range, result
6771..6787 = 2.761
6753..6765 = 2.66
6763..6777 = 2.629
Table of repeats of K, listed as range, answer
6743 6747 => 2.62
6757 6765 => 2.51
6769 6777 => 2.51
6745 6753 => 2.51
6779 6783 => 2.5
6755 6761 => 2.5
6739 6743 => 2.45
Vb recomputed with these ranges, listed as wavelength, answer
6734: 2.704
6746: 2.626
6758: 2.31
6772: 2.572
